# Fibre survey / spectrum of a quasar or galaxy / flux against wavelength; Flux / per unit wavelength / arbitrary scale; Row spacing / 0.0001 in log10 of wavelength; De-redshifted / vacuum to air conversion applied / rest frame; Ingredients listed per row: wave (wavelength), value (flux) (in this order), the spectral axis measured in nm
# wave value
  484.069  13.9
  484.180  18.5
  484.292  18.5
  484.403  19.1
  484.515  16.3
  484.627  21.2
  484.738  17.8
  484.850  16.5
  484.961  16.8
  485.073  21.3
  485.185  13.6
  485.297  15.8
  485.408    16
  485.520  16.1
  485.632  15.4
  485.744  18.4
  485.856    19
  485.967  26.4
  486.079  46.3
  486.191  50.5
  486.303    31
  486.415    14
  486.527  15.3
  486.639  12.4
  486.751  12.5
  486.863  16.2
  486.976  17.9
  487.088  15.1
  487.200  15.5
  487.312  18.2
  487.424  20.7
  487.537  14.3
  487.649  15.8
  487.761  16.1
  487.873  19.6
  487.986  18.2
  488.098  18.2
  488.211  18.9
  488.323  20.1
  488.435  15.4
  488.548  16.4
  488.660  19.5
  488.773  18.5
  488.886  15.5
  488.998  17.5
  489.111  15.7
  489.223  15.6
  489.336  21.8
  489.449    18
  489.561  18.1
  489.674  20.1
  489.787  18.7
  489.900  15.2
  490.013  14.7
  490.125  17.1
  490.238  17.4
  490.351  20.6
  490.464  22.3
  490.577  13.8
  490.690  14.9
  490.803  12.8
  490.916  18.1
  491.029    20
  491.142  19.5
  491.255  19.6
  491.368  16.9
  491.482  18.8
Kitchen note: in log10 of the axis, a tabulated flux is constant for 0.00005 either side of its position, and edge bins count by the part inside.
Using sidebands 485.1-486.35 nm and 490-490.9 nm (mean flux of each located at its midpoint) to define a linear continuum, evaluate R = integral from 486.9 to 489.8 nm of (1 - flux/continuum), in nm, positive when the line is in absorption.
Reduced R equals 0.35 nm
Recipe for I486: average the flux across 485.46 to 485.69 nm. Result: 15.7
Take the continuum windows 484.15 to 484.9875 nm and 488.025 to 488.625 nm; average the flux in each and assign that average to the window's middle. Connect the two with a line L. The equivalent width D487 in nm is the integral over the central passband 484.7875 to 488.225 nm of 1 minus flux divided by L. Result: -0.271 nm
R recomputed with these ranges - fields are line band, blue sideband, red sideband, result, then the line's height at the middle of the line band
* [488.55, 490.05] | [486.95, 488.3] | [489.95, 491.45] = -0.01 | 17.5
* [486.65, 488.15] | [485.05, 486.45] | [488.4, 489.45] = 0.27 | 20.4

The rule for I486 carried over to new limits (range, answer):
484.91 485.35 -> 16.8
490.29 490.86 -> 16.9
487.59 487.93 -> 17.2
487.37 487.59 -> 17.5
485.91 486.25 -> 40.9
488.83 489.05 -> 16.5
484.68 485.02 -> 17.1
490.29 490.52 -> 21.4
